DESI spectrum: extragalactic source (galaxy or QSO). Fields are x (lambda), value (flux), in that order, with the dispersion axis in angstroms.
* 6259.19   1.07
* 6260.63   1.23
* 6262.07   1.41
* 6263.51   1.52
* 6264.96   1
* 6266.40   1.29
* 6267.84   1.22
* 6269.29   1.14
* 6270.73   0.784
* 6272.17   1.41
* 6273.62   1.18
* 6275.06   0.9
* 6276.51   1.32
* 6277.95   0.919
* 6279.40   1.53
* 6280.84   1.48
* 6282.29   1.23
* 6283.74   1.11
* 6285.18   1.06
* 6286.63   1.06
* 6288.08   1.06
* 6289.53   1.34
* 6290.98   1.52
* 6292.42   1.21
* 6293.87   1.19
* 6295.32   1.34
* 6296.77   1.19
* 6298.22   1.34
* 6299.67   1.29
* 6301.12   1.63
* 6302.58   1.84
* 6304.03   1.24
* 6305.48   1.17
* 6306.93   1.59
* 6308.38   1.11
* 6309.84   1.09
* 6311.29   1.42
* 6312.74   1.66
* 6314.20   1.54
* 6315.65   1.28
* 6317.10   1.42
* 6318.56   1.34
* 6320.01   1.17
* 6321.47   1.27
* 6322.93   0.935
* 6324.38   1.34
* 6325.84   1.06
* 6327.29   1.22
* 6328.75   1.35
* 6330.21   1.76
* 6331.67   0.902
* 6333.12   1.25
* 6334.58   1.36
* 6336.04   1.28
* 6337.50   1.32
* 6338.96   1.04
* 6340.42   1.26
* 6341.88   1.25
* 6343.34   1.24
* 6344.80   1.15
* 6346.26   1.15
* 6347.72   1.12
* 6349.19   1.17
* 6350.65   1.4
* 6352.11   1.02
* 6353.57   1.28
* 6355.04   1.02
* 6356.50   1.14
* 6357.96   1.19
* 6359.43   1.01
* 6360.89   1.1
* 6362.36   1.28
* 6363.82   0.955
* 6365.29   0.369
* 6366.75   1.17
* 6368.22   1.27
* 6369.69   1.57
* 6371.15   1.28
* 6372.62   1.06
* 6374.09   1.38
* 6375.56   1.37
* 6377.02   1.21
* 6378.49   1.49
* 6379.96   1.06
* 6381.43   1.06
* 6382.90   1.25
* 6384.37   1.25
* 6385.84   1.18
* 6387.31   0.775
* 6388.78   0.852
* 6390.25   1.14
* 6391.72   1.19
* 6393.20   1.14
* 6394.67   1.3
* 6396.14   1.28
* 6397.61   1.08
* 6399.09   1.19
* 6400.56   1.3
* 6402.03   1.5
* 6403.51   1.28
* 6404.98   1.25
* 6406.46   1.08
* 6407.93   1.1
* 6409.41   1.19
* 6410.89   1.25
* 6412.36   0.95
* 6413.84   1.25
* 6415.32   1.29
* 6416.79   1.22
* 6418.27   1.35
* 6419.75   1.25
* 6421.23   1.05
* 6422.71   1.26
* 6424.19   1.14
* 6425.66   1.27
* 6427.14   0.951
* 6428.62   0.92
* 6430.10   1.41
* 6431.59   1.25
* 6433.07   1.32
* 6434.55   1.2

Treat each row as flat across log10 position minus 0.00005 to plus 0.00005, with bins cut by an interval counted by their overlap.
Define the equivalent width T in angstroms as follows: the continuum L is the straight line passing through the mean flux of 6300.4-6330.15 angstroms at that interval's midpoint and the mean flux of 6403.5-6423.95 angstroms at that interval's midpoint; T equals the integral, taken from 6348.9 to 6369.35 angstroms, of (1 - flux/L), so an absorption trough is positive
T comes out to 2.74 angstroms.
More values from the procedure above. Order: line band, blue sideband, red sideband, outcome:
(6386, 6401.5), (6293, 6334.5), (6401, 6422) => 1.3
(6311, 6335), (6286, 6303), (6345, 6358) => -1.2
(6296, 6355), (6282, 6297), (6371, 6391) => -4.4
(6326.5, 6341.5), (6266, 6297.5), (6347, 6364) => -1.4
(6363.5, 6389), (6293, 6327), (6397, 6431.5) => 1.9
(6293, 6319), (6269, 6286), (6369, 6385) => -3.7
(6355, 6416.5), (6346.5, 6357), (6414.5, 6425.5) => 1.3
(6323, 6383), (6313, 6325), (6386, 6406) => 2.4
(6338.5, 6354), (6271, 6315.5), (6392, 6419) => 0.9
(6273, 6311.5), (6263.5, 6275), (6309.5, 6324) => -1.1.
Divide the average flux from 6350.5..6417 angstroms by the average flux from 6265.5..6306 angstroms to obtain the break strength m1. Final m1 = 0.94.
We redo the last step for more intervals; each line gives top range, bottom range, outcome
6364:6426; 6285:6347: 0.92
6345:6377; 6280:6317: 0.88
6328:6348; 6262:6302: 1.01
